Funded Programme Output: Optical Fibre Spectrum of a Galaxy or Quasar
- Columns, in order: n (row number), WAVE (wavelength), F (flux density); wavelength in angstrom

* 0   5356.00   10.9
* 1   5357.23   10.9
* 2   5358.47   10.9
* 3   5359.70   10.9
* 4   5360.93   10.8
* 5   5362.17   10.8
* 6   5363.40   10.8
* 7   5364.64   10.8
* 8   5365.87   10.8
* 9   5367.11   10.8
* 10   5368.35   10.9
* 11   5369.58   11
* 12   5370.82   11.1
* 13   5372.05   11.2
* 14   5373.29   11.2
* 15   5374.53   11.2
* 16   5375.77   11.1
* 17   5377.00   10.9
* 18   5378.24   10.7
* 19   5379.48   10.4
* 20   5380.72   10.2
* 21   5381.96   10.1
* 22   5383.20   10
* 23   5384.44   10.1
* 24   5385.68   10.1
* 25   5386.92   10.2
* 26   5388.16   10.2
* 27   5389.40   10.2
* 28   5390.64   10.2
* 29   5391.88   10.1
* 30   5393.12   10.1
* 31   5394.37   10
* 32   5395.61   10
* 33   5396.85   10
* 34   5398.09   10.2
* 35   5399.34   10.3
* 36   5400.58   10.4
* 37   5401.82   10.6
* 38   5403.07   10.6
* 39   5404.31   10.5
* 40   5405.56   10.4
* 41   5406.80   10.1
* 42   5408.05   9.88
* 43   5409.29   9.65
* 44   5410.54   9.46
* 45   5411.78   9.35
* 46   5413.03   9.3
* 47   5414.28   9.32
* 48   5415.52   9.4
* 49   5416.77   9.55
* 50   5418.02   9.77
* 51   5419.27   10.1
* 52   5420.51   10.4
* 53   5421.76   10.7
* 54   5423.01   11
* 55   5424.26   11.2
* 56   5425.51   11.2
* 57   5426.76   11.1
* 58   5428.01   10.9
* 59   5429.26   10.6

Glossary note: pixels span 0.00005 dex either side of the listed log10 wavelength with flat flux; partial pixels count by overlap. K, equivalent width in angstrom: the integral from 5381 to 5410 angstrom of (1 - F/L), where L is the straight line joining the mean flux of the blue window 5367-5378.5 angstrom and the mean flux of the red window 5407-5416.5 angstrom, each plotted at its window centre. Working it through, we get -0.1 angstrom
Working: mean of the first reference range 11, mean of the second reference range 9.51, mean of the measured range 10.2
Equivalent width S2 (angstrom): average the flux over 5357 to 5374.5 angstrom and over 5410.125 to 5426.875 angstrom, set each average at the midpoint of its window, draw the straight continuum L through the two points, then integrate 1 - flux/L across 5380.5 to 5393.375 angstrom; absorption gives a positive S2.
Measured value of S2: 0.6 angstrom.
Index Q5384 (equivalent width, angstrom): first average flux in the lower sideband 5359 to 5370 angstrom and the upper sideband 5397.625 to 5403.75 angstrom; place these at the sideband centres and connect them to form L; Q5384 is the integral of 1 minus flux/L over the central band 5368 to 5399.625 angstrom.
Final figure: 0.5 angstrom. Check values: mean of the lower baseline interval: 10.8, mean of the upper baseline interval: 10.4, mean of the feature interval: 10.4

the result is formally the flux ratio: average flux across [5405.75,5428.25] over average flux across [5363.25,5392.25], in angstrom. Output 1.0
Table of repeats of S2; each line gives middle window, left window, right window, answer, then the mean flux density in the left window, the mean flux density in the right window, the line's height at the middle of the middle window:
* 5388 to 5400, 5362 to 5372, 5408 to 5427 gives 0.4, 10.9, 10.1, 10.5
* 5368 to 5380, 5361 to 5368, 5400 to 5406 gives -0.3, 10.8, 10.5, 10.7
